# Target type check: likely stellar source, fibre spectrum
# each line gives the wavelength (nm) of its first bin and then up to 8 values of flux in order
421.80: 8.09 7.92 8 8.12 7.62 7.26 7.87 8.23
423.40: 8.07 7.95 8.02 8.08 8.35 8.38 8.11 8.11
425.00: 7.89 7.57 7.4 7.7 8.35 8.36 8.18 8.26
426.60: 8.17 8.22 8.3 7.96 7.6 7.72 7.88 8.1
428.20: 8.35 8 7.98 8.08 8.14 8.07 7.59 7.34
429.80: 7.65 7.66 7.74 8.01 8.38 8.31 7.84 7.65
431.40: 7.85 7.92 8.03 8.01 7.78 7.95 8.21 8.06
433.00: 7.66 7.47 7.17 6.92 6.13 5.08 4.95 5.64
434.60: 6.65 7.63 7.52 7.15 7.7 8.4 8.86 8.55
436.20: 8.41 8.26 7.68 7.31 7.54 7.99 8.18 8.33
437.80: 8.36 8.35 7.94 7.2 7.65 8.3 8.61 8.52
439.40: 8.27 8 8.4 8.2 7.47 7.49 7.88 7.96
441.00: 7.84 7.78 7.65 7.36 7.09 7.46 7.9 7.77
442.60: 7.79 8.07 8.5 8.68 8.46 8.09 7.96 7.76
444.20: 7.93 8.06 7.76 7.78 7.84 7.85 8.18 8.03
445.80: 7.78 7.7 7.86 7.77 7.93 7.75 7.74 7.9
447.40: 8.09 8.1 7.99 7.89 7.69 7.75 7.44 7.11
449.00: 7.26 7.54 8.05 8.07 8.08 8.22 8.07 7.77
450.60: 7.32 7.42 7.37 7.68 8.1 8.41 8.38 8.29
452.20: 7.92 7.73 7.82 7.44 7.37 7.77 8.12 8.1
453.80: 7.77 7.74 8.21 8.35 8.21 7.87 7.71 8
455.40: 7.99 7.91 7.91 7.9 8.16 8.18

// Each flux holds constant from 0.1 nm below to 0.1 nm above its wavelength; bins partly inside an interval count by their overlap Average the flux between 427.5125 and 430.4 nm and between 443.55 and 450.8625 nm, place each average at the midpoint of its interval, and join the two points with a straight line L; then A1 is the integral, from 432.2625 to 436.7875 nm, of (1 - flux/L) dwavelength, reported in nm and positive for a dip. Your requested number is 0.29 nm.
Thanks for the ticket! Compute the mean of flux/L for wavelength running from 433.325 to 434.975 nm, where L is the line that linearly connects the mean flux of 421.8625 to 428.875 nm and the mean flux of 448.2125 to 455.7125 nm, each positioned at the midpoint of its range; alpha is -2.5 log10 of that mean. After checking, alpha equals 0.250 mag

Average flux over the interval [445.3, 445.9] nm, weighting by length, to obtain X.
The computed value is 8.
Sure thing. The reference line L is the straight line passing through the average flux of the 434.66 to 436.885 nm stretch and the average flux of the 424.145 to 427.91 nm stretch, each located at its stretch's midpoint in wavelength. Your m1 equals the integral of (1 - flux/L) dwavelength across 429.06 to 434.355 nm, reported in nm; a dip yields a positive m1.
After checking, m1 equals 0.31 nm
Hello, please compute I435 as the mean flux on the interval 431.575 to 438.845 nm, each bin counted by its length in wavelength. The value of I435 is 7.58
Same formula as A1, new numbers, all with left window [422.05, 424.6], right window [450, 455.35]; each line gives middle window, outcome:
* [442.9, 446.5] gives -0.036 nm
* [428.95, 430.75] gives 0.029 nm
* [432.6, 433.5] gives 0.034 nm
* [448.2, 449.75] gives 0.055 nm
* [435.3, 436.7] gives -0.055 nm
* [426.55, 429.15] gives -0.018 nm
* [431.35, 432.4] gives 0.006 nm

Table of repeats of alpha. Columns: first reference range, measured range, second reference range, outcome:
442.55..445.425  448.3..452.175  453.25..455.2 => 0.03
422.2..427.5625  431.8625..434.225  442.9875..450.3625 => 0.11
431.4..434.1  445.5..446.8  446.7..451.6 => -0.02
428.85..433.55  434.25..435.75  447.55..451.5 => 0.09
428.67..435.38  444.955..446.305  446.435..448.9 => -0.02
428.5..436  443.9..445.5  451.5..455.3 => -0.01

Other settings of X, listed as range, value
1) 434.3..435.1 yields 6.86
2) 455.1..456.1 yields 7.94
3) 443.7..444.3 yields 7.88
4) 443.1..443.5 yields 8.57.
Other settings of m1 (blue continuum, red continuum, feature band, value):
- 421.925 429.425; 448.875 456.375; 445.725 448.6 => 0.03 nm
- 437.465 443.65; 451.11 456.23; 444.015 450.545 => 0.11 nm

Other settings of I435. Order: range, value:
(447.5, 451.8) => 7.79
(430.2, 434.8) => 7.36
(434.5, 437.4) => 7.84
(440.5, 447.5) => 7.88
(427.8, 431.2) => 7.94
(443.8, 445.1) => 7.86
